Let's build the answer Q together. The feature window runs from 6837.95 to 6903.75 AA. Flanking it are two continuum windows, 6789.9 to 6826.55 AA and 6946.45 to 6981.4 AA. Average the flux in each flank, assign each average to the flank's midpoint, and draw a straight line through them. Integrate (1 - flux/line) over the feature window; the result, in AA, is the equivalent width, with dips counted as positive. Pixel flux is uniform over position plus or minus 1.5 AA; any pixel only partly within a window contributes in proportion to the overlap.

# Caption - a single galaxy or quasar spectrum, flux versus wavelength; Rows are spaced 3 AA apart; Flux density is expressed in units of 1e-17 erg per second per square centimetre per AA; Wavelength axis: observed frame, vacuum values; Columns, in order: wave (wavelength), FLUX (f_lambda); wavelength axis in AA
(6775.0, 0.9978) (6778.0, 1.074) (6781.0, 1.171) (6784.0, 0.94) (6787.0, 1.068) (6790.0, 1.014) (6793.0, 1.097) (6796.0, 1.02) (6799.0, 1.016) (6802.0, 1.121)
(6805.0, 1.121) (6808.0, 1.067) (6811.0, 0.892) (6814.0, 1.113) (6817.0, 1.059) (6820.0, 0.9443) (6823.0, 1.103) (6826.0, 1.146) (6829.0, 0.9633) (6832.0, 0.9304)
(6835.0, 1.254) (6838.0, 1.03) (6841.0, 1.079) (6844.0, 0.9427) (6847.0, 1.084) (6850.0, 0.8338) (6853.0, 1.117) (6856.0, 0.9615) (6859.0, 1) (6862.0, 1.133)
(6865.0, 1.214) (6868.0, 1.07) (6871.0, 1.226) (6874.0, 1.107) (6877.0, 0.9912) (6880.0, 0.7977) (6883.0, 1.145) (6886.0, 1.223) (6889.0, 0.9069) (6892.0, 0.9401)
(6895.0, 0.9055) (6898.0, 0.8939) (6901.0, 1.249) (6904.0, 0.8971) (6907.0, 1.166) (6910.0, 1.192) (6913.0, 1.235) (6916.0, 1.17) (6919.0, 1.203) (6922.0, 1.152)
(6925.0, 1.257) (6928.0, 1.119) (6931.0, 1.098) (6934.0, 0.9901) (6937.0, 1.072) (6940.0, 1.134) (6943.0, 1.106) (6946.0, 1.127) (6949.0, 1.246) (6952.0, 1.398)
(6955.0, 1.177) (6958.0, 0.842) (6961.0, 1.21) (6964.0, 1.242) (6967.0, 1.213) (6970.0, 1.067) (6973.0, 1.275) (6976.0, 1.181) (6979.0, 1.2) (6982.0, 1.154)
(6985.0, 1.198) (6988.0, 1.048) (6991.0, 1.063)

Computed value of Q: 4.15 AA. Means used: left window 1.05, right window 1.18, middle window 1.04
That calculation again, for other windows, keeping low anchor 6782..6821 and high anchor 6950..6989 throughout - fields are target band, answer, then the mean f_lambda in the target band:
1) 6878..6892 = 1.2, 1.01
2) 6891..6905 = 1.7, 0.981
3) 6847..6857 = 0.8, 0.988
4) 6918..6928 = -0.5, 1.19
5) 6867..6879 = 0.1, 1.09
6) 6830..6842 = 0.0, 1.07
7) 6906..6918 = -0.7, 1.19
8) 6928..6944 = 0.9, 1.08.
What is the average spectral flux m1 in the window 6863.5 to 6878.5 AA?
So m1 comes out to 1.12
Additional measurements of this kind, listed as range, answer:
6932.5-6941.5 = 1.07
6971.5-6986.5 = 1.2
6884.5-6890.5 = 1.06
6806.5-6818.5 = 1.03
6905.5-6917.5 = 1.19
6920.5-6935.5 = 1.12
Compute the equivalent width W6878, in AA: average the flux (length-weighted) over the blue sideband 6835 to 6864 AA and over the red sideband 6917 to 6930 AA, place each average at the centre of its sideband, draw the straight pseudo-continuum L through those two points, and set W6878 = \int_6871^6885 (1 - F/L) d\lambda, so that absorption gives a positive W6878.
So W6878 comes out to 0.6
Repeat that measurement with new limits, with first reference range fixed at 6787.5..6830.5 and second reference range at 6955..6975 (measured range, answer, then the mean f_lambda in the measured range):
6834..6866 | 0.6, 1.05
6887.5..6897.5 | 1.7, 0.915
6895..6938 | 0.0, 1.11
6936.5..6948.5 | 0.1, 1.12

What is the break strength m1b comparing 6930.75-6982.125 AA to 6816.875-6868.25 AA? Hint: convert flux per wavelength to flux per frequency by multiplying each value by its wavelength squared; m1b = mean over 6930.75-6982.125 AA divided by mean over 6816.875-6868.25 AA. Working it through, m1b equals 1.14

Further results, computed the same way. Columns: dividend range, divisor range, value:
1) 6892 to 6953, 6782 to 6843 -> 1.11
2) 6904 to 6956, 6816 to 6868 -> 1.14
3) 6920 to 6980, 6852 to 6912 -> 1.11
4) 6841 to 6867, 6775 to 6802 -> 1.01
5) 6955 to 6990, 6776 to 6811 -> 1.15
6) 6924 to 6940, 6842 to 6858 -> 1.14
